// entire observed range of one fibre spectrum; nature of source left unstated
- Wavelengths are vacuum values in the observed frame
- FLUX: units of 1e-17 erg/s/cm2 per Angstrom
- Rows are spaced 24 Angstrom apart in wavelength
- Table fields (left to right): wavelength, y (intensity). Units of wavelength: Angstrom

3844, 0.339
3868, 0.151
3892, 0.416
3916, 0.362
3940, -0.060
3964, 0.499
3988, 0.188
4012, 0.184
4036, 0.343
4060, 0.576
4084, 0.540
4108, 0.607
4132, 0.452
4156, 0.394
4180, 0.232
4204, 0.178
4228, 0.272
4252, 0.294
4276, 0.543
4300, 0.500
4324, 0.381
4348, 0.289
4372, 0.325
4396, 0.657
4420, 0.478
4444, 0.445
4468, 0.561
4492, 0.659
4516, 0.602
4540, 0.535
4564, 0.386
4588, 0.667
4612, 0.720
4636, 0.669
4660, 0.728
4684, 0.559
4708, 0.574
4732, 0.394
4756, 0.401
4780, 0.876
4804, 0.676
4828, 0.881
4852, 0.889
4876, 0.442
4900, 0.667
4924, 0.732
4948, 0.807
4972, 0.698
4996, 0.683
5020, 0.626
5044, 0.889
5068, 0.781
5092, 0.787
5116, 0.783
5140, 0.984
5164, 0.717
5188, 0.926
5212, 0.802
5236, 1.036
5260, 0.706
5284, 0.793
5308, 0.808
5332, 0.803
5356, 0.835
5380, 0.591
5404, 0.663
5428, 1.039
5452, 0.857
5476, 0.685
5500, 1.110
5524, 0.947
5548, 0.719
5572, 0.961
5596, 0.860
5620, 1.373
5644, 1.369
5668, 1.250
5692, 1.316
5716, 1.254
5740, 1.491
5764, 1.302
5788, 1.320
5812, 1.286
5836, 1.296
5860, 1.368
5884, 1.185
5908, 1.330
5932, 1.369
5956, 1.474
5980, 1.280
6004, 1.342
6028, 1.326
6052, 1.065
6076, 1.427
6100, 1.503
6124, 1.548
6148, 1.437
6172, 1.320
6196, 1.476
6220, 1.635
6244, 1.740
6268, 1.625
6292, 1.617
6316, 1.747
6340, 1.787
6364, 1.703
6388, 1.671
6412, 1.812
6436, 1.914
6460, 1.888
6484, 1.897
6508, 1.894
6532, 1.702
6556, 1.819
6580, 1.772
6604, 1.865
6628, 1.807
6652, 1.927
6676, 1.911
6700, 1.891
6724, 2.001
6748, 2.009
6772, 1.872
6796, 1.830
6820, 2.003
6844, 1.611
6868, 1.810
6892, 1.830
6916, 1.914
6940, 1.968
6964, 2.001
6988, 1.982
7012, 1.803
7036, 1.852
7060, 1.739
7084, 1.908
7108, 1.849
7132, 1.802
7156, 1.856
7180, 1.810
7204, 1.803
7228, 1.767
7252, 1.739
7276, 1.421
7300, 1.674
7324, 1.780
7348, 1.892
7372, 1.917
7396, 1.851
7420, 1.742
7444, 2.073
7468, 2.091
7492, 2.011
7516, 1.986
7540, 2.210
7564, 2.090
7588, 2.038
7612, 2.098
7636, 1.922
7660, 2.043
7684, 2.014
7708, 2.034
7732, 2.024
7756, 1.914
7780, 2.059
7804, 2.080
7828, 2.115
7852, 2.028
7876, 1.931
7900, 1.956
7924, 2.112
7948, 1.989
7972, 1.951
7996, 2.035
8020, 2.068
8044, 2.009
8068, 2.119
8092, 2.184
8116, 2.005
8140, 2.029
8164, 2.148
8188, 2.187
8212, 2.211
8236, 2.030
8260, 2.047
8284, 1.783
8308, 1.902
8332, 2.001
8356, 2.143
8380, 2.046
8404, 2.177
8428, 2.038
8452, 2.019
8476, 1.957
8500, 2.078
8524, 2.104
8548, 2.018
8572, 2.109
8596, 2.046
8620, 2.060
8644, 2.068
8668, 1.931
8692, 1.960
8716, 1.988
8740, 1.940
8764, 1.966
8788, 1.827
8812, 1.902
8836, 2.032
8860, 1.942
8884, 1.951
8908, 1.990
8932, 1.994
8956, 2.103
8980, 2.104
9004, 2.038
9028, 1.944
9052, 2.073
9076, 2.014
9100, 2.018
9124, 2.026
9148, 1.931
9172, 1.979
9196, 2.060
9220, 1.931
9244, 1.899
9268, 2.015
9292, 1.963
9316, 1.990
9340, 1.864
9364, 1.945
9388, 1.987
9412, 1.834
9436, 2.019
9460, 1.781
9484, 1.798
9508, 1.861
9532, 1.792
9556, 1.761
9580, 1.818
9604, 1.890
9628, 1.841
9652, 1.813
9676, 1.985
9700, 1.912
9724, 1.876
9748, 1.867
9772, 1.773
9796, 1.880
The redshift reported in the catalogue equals 0.41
